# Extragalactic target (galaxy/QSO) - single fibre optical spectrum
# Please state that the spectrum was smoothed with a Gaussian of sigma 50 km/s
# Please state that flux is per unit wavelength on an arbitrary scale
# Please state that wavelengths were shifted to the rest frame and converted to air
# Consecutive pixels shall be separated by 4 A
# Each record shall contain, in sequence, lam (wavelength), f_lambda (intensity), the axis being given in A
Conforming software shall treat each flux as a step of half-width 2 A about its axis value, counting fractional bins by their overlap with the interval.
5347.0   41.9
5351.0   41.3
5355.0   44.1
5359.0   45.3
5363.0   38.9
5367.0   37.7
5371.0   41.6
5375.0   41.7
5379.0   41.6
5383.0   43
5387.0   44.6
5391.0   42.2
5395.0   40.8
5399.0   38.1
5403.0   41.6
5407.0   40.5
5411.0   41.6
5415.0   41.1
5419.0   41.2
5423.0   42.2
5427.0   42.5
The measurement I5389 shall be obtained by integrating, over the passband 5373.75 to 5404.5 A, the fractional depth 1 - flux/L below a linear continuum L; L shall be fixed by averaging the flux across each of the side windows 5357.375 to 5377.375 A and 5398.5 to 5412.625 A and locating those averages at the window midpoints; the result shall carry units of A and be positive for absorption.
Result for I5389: -0.7 A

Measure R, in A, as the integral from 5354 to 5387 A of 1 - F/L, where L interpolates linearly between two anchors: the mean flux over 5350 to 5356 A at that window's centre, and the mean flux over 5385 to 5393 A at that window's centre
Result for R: 0.9 A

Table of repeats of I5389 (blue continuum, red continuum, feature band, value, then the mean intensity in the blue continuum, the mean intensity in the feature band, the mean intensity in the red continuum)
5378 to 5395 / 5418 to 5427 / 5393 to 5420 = 1.0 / 42.7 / 40.7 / 41.9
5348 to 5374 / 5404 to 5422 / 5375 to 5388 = -0.4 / 41.5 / 42.7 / 41.2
